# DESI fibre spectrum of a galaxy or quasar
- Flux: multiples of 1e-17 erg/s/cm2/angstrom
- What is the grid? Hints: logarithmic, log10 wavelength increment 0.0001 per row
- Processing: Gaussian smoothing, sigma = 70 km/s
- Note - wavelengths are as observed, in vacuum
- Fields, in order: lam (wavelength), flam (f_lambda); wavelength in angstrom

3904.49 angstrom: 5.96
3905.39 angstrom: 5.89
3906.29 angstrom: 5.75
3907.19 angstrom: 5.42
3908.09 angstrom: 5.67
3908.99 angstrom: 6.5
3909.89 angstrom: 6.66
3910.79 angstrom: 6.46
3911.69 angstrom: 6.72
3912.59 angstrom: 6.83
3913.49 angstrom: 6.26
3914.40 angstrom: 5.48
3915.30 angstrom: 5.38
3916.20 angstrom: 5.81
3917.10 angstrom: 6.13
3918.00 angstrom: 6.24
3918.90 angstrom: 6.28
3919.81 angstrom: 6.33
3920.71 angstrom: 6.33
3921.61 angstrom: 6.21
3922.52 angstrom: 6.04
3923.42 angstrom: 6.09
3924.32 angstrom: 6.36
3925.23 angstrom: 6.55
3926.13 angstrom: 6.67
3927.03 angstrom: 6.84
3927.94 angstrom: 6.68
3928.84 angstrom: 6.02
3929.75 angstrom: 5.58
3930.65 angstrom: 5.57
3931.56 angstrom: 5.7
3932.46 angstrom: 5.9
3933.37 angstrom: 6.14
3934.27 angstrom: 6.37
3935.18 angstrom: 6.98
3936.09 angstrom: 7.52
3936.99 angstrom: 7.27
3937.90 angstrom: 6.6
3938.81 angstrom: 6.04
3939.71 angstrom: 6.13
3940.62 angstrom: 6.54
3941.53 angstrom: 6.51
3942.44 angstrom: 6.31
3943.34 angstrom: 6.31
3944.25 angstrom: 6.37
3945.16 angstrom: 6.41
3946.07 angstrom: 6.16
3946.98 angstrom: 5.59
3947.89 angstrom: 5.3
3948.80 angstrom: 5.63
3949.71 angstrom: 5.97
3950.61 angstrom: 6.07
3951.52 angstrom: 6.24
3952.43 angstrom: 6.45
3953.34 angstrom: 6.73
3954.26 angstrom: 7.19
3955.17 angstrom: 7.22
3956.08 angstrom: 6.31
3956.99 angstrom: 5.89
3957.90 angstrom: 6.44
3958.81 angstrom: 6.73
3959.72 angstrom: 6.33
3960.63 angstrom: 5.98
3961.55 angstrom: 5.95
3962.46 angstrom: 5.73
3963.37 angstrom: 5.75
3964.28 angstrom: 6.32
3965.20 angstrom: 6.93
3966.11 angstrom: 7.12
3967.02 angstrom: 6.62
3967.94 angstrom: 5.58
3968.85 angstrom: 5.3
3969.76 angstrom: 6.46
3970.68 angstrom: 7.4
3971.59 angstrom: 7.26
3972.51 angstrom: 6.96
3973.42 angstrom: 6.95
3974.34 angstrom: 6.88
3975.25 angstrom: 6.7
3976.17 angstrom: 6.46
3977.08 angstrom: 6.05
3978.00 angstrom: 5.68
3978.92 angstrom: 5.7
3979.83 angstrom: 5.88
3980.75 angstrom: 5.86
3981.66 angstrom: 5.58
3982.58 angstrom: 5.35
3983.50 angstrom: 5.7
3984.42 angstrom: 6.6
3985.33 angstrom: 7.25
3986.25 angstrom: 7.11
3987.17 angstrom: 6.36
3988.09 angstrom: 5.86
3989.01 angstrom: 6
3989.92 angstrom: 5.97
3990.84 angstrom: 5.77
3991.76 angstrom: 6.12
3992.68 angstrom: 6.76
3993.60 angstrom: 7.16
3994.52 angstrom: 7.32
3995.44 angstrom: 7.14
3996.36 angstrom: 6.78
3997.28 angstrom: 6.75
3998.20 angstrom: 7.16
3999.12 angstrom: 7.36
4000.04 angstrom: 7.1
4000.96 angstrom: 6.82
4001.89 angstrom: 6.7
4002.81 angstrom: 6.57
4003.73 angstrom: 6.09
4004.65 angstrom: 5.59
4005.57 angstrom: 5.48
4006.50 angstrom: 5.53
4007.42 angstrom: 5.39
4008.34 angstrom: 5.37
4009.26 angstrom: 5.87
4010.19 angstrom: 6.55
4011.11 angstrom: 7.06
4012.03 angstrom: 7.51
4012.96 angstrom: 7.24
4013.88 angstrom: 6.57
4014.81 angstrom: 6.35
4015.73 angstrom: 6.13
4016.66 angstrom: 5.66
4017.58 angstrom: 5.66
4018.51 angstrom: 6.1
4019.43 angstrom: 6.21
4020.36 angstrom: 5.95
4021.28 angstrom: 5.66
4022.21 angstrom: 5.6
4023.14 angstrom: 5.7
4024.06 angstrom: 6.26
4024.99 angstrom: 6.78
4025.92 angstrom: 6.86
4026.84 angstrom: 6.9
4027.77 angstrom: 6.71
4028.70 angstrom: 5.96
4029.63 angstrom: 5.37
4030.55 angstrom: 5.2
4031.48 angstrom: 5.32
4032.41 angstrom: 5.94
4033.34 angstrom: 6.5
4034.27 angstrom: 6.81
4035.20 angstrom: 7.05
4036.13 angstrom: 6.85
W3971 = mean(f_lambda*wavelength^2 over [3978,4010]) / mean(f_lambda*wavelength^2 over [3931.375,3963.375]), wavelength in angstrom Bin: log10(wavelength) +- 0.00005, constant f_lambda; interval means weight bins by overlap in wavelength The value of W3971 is 1.02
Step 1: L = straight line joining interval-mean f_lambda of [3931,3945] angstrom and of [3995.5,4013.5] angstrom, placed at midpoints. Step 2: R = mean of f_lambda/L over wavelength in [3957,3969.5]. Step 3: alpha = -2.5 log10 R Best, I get 0.04 mag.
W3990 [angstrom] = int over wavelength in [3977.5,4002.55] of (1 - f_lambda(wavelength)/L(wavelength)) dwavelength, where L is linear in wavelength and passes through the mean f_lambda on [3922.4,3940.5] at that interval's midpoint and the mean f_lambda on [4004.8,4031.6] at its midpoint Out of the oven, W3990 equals -1.0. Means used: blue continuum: 6.36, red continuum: 6.11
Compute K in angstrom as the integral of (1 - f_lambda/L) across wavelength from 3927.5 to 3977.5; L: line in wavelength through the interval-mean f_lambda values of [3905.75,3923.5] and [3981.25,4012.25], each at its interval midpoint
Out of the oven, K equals -0.8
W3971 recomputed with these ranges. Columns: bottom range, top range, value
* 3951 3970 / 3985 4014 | 1.05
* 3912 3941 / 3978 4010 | 1.04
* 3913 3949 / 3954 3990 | 1.04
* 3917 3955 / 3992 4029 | 1.06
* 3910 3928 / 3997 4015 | 1.07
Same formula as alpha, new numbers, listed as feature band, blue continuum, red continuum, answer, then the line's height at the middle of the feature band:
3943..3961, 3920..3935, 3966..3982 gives 0.003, 6.28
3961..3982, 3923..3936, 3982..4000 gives 0.027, 6.47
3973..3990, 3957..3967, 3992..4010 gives 0.031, 6.39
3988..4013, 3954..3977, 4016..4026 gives -0.048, 6.18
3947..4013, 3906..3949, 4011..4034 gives -0.027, 6.21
